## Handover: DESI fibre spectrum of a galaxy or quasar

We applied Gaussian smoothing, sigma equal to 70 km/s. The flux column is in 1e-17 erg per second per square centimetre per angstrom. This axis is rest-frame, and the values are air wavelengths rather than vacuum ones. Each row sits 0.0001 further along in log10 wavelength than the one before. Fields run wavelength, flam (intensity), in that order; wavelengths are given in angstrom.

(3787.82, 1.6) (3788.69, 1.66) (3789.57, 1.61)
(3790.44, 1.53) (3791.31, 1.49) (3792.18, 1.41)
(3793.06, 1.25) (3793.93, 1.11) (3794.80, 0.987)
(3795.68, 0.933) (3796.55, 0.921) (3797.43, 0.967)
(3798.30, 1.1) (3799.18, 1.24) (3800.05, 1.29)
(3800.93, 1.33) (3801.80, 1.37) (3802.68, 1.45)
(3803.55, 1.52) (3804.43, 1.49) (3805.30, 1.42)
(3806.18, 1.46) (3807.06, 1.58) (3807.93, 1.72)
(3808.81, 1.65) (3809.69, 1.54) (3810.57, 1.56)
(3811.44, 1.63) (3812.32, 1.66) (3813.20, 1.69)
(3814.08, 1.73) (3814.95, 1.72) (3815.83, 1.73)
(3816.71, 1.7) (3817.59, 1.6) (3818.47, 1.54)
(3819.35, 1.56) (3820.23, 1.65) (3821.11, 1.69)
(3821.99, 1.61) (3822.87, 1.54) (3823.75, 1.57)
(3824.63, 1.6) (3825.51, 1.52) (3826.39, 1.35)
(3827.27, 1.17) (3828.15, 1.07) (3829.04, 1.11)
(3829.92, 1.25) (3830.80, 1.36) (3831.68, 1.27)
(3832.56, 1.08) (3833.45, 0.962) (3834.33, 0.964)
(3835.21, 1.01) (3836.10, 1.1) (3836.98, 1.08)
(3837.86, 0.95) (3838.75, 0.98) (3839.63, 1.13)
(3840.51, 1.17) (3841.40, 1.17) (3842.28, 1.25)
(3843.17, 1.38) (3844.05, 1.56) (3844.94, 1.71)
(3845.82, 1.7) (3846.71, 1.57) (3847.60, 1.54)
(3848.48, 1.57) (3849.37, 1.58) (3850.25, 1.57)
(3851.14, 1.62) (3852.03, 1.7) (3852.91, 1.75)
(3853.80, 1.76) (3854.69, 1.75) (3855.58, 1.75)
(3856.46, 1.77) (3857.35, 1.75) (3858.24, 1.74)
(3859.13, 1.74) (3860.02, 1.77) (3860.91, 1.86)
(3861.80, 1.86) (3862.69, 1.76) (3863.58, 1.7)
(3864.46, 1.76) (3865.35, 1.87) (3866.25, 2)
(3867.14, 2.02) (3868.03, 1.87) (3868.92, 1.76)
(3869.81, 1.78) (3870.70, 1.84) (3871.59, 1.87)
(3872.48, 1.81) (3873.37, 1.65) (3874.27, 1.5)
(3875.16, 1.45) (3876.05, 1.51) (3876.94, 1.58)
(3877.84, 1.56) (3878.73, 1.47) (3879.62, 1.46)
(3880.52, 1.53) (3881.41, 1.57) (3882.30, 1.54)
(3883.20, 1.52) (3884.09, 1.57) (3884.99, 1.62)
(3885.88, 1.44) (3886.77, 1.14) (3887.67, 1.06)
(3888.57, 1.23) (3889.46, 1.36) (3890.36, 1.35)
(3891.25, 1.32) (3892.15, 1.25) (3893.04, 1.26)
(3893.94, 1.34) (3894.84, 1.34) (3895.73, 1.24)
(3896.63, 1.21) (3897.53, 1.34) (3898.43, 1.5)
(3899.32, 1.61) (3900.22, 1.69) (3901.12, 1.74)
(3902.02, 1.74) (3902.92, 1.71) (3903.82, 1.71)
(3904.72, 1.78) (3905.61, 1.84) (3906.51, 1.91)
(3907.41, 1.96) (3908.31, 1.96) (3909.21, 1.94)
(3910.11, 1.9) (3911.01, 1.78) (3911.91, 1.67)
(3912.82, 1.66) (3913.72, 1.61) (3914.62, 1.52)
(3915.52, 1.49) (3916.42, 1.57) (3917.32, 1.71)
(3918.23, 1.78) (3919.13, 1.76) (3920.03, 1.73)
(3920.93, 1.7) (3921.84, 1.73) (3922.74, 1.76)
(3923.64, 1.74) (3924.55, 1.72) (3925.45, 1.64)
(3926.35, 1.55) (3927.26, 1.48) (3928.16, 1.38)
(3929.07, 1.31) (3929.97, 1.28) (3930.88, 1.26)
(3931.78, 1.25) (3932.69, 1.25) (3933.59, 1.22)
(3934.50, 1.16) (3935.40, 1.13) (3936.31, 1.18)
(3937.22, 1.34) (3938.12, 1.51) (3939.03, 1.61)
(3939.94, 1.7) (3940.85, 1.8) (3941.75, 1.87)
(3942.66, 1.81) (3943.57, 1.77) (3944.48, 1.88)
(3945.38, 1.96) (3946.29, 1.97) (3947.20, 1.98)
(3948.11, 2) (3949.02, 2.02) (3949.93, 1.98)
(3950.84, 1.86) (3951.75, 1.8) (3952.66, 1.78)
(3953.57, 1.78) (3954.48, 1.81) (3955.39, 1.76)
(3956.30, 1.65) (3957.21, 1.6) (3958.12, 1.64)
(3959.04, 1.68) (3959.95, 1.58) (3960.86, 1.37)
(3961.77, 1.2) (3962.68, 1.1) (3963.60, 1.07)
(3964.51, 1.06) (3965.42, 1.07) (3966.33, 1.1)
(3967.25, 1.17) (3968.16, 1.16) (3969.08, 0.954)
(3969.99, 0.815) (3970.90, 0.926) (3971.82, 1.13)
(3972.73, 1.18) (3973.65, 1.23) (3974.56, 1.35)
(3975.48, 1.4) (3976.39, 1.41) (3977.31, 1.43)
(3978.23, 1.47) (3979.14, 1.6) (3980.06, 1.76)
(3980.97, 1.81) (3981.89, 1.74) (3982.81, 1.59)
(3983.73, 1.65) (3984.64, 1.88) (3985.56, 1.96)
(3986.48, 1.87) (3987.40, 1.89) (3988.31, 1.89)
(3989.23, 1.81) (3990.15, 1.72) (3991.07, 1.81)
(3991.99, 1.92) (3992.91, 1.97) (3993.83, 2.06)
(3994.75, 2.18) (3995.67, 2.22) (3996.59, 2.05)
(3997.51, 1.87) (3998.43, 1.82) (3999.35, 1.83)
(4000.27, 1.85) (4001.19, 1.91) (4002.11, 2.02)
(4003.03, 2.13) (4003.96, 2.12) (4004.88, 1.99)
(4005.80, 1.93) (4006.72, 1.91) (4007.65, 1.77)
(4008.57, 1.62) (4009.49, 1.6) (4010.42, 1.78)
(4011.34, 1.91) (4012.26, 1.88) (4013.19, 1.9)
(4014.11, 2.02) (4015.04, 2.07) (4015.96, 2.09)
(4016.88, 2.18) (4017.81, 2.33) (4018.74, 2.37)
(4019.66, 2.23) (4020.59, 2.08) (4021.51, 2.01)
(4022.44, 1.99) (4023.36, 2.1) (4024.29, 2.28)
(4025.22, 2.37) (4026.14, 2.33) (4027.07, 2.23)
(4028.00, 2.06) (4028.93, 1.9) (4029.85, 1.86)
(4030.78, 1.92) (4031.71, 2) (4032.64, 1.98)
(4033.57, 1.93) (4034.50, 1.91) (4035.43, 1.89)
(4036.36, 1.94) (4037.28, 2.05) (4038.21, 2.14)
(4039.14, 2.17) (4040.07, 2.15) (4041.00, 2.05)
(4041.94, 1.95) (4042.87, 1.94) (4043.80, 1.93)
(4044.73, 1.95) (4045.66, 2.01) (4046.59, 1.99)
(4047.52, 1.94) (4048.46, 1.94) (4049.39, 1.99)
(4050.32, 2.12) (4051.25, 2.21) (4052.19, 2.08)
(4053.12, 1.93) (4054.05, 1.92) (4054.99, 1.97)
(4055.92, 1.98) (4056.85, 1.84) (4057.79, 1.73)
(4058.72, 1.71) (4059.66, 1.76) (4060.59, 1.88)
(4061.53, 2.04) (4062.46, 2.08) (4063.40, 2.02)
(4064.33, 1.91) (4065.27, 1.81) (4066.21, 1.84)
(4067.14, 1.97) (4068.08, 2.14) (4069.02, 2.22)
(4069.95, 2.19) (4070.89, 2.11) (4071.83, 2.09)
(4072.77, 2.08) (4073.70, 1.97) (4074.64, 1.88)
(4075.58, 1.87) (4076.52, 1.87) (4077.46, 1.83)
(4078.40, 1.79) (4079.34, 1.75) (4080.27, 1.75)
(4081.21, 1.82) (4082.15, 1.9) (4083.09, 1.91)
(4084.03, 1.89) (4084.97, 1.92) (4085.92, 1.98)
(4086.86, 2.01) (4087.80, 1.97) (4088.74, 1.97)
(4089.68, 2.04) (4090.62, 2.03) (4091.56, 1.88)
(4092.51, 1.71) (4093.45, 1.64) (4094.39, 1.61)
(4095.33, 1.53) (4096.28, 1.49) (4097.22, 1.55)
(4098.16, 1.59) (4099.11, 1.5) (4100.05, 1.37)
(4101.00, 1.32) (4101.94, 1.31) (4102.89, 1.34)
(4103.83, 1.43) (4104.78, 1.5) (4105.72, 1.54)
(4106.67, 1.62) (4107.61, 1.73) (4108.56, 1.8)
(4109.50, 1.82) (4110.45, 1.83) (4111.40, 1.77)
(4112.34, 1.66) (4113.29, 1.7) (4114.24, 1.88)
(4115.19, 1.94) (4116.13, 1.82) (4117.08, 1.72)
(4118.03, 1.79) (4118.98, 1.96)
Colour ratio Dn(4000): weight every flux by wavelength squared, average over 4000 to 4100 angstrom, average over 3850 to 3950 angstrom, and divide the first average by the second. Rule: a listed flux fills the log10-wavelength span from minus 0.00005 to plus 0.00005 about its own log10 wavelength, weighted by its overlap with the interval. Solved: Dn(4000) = 1.29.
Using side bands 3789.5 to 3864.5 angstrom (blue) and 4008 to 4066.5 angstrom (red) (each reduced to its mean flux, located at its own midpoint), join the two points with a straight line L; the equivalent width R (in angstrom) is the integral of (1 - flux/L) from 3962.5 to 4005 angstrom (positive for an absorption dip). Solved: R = 5.6 angstrom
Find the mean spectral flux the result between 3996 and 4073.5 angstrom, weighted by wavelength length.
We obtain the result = 2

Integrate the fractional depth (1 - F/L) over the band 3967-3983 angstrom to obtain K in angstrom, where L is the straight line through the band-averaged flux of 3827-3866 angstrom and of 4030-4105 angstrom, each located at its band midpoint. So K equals 3.4 angstrom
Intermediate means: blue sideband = 1.46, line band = 1.34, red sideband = 1.88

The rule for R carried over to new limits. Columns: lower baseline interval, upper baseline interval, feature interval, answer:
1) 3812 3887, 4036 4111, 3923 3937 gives 2.37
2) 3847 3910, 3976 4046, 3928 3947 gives 2.74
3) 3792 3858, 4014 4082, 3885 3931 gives 2.08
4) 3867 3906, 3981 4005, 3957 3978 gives 6.65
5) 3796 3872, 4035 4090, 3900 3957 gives 0.75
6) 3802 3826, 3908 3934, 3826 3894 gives 4.43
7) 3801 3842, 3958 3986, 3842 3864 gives -4.33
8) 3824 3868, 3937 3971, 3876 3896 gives 1.50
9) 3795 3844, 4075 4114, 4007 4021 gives -3.20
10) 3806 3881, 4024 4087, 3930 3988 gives 8.43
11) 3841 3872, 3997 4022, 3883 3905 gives 4.12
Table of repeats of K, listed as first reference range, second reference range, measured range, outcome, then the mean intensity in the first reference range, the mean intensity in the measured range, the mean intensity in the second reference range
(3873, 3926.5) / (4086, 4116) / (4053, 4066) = -1.82 angstrom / 1.58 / 1.9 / 1.69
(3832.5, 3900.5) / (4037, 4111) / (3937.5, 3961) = -1.83 angstrom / 1.51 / 1.78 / 1.86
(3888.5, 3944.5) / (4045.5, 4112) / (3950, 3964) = 0.34 angstrom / 1.56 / 1.59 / 1.84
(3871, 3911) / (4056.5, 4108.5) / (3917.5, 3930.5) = -0.14 angstrom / 1.55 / 1.61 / 1.8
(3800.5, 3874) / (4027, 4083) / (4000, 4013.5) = -0.14 angstrom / 1.54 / 1.89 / 1.96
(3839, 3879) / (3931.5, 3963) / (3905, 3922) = -1.12 angstrom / 1.65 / 1.75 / 1.63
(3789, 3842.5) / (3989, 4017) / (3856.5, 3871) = -2.95 angstrom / 1.36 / 1.82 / 1.93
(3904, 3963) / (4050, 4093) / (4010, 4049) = -3.99 angstrom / 1.65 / 2.04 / 1.94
